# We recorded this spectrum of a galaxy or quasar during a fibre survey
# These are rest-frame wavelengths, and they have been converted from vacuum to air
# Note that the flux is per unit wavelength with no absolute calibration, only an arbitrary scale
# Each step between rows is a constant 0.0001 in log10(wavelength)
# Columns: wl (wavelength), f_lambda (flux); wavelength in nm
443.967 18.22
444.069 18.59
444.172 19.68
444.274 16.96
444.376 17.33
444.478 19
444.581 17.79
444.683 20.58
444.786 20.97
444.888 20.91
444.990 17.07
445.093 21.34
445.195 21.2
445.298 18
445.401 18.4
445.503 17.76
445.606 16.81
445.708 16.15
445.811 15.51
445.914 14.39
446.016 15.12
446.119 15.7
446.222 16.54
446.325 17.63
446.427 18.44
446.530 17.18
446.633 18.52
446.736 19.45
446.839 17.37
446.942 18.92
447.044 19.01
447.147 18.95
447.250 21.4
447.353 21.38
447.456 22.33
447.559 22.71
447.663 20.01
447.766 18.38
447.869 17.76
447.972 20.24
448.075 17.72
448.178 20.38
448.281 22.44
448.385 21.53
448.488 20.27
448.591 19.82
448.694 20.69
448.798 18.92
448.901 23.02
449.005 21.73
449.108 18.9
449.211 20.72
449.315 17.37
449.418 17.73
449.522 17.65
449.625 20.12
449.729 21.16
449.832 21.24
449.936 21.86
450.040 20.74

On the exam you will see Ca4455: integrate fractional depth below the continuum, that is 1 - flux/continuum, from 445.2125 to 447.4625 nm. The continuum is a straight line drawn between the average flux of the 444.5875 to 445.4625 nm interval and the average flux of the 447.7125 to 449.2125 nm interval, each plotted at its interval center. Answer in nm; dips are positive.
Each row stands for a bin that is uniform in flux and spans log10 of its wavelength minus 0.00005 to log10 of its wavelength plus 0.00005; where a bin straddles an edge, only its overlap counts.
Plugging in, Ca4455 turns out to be 0.22 nm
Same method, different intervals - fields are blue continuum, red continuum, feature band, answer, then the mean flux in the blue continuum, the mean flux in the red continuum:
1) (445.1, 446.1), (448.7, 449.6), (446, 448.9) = -0.143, 17.2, 19.6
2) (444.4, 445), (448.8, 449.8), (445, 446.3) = 0.152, 19.5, 19.8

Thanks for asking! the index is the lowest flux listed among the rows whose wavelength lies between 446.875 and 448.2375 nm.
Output 17.72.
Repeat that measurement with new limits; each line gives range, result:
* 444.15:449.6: 14.39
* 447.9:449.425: 17.37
